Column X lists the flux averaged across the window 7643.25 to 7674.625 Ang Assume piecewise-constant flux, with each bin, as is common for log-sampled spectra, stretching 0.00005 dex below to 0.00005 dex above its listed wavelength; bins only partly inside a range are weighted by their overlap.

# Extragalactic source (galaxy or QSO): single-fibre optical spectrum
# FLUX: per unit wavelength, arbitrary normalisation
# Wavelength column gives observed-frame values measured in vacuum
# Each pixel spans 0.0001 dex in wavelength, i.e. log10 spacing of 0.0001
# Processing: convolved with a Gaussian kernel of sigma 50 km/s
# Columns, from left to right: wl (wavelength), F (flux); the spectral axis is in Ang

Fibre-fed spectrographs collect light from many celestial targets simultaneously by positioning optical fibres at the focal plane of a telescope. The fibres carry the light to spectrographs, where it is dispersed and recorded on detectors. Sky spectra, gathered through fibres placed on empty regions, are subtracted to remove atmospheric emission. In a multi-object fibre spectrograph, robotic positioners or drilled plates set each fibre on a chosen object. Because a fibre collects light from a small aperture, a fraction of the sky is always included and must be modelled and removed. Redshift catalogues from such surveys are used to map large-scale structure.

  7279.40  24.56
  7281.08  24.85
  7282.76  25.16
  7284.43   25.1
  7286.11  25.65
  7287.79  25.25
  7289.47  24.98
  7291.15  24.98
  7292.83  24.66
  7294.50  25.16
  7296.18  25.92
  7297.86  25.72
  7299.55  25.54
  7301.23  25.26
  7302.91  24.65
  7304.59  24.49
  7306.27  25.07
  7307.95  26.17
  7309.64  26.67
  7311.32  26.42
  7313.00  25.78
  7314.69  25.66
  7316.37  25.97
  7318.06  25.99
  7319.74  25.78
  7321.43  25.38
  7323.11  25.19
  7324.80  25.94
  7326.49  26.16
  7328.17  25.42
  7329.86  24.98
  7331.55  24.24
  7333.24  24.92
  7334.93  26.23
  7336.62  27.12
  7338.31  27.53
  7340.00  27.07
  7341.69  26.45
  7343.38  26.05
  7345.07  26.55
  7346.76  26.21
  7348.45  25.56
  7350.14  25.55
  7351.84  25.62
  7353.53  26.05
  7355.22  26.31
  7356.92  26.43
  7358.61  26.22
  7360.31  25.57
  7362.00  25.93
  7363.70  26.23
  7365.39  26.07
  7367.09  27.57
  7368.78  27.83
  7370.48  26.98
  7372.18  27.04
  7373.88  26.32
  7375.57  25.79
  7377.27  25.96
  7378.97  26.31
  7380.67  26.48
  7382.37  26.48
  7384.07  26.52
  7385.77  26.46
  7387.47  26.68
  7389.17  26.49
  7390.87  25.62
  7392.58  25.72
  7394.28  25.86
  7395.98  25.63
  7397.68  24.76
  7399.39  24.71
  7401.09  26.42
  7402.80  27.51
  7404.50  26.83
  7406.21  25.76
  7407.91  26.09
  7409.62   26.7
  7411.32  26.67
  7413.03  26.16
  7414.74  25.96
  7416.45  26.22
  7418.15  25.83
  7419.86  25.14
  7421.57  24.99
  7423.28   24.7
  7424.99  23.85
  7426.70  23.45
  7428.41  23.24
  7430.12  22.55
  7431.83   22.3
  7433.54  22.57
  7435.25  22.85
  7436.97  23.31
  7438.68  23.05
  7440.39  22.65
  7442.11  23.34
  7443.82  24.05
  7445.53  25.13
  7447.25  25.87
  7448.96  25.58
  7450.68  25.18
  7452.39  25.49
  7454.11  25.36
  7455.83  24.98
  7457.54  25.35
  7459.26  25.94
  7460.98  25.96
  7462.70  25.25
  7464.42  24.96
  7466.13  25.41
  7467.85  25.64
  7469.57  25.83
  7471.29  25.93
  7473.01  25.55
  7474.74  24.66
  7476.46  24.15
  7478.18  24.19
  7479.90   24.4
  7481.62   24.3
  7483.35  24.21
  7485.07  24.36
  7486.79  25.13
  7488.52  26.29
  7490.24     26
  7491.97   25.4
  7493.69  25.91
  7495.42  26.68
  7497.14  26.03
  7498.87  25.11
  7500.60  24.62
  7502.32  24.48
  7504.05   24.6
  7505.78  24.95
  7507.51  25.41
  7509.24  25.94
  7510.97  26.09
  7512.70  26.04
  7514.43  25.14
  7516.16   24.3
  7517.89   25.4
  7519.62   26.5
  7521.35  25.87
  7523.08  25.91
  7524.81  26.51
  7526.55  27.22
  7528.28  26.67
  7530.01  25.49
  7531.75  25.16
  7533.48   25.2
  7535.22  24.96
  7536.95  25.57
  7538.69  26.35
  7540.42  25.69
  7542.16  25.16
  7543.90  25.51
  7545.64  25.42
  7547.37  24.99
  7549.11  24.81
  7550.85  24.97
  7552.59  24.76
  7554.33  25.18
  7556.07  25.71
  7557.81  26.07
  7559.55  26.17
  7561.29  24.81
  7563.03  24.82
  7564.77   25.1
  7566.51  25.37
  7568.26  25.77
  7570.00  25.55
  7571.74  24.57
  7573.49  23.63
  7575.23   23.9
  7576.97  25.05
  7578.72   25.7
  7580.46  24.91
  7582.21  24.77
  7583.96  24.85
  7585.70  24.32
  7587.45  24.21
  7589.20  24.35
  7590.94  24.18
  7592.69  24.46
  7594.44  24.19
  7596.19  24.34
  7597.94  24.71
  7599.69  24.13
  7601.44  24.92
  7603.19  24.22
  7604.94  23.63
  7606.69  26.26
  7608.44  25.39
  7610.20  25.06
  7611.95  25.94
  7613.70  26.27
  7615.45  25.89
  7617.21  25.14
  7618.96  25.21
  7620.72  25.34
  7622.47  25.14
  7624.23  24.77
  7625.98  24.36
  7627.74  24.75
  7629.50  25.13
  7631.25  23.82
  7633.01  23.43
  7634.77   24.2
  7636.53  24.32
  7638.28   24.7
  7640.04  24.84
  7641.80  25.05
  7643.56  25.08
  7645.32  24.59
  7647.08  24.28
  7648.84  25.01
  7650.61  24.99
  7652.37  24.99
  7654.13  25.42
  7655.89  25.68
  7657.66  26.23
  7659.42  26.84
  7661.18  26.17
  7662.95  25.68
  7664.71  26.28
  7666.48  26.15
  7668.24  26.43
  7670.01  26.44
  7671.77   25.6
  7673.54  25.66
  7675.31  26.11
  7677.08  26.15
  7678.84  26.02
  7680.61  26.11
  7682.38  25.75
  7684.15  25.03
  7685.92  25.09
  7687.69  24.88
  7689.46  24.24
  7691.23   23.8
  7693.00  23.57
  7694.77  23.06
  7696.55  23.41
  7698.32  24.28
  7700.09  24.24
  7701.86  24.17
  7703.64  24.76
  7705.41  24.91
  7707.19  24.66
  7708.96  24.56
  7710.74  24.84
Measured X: 25.7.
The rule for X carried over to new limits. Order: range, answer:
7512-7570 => 25.5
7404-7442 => 24.5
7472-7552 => 25.4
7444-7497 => 25.3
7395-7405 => 26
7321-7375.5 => 26.2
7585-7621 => 24.9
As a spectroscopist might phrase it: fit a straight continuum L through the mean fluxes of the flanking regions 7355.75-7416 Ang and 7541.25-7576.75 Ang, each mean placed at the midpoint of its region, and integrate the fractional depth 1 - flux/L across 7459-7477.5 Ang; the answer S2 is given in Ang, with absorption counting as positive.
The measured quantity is 0.3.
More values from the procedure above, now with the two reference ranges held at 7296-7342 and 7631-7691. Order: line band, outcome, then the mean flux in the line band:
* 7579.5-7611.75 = 1.0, 24.6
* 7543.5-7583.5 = 0.6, 25.1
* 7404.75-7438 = 1.2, 24.7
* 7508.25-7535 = -0.3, 25.8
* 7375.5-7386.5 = -0.3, 26.3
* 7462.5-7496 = 0.5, 25.2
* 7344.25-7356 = -0.1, 26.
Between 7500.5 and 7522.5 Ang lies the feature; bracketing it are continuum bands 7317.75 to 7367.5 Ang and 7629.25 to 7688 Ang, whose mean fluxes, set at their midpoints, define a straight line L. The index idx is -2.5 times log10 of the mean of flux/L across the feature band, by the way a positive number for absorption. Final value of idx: 0.01 mag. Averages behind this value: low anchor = 26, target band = 25.4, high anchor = 25.4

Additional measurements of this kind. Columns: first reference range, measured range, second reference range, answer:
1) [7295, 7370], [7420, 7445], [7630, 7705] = 0.100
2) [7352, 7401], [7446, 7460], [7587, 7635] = 0.012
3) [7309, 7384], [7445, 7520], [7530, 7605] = 0.005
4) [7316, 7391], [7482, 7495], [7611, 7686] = 0.020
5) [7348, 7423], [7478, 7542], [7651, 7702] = 0.013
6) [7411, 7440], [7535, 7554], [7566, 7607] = -0.034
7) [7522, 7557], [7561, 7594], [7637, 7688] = 0.035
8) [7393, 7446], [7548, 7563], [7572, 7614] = -0.024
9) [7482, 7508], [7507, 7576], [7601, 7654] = -0.014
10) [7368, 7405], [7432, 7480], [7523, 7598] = 0.048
